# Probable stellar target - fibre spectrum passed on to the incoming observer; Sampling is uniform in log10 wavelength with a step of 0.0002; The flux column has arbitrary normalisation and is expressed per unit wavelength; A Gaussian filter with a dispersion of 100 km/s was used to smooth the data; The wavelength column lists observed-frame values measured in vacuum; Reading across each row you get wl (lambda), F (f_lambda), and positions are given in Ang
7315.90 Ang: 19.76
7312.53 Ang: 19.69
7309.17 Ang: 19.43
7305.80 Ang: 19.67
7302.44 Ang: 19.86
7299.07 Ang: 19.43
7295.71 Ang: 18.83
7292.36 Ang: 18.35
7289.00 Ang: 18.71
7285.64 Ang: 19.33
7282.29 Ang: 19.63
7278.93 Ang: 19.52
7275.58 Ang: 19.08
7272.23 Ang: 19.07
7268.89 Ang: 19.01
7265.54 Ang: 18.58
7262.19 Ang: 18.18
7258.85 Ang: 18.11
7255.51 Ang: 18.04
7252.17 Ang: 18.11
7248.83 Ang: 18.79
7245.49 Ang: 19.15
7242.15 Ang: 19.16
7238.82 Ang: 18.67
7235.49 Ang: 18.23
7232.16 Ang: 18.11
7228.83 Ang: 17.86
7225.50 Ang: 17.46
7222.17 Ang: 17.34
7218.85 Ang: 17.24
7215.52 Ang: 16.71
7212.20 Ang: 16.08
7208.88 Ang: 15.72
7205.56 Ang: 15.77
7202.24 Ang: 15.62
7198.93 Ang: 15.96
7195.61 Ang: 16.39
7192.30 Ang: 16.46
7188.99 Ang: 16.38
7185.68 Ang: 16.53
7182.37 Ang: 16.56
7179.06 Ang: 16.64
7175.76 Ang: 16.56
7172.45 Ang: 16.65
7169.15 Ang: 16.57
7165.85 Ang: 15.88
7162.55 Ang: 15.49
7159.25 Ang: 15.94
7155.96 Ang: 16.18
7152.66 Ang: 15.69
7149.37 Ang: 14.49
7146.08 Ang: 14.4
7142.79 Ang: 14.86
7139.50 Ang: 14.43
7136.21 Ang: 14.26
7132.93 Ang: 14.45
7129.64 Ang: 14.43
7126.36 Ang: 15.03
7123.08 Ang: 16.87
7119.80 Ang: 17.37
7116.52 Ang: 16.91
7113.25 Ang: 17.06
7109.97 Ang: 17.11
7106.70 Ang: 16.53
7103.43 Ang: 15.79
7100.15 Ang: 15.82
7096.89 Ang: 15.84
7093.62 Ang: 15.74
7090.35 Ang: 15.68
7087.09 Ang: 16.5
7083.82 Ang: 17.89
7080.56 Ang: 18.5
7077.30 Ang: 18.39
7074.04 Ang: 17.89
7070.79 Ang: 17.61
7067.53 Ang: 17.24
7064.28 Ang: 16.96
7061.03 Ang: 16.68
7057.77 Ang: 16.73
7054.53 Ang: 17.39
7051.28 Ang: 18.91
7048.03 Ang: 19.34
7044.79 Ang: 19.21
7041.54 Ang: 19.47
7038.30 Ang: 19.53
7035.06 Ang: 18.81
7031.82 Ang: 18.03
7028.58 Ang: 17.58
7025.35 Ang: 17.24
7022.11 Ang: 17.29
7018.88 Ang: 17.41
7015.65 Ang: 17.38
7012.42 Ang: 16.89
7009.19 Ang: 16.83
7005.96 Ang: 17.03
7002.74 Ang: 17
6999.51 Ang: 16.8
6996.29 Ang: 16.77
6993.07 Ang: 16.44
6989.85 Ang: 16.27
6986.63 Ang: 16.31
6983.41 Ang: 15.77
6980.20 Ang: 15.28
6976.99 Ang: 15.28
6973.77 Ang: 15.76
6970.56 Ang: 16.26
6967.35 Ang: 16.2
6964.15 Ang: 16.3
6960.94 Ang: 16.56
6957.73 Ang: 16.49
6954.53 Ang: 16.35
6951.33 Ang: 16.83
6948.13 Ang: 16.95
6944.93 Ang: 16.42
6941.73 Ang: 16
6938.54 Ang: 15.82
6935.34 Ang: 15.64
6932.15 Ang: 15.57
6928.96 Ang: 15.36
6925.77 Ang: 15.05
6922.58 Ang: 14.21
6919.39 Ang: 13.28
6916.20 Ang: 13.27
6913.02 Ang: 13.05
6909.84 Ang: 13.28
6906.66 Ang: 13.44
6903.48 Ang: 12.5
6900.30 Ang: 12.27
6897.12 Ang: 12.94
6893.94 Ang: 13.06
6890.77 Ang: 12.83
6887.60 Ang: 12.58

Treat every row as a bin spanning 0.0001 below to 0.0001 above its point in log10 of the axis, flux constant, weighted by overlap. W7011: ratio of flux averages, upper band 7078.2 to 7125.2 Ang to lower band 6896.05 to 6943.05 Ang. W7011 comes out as 1.2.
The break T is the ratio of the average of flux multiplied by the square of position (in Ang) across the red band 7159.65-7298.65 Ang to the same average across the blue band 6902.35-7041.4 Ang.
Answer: 1.17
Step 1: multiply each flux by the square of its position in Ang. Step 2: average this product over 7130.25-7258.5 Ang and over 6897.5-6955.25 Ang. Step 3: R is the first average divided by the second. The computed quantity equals 1.22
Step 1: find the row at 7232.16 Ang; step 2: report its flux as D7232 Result 18.11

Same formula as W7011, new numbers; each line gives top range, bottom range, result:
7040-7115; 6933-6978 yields 1.07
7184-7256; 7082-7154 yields 1.09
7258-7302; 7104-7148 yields 1.21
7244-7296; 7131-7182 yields 1.21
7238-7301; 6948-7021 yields 1.14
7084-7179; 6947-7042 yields 0.94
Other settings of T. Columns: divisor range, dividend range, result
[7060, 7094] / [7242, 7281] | 1.14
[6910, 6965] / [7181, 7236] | 1.17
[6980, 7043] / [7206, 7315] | 1.15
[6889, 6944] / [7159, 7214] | 1.25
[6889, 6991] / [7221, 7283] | 1.35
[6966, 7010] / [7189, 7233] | 1.09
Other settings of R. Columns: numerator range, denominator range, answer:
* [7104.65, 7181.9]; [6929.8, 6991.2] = 1.04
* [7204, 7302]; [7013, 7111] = 1.10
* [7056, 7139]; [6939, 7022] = 1.04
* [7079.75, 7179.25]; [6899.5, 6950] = 1.16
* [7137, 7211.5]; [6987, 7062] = 0.94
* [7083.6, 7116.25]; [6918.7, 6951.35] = 1.10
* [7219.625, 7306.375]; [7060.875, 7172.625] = 1.20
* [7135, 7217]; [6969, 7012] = 1.02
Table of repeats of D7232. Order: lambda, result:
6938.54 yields 15.82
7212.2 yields 16.08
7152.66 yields 15.69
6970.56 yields 16.26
